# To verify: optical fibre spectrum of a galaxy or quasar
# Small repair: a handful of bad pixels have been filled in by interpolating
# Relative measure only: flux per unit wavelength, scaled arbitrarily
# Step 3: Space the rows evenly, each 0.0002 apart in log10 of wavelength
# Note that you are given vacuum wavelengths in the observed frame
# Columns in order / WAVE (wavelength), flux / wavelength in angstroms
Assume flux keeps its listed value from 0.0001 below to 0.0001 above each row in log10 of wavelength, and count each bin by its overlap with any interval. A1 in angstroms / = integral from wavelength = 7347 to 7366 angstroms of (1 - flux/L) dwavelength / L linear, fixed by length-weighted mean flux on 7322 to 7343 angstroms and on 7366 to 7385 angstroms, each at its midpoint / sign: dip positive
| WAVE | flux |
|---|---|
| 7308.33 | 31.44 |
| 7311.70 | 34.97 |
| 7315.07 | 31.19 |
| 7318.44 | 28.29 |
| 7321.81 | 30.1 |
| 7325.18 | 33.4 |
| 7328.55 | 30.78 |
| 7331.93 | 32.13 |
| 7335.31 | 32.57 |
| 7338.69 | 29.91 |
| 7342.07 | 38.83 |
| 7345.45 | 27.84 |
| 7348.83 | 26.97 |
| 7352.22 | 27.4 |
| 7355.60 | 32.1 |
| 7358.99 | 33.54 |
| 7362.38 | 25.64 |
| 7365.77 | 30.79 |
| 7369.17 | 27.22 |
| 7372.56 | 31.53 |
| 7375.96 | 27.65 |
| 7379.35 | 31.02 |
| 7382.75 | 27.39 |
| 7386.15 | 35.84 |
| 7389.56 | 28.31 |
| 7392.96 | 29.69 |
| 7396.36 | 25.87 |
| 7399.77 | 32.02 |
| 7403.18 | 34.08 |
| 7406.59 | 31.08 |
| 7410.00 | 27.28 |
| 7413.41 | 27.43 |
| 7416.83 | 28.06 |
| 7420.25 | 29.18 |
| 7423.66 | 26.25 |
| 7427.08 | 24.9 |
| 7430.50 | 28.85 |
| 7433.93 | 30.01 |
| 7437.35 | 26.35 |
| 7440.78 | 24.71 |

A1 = 0.9 angstroms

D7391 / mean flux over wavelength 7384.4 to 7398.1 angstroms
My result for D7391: 29.9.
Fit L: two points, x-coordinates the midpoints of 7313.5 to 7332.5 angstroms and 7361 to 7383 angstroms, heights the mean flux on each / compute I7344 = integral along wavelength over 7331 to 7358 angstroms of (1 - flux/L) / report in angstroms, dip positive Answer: -0.9 angstroms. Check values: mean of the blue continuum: 30.9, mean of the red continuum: 28.9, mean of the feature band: 31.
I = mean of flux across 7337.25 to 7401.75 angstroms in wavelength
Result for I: 30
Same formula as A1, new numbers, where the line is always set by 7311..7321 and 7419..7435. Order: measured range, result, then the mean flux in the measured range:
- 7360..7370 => 0.42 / 28.3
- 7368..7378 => 0.12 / 29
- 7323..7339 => -0.68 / 31.9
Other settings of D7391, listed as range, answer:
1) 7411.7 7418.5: 27.7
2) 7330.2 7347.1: 32.3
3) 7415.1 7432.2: 27.4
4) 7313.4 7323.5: 29.9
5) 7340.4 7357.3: 30.6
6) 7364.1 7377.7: 29.3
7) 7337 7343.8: 34.3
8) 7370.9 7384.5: 29.4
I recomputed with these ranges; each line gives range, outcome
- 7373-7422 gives 29.7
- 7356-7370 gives 29.7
